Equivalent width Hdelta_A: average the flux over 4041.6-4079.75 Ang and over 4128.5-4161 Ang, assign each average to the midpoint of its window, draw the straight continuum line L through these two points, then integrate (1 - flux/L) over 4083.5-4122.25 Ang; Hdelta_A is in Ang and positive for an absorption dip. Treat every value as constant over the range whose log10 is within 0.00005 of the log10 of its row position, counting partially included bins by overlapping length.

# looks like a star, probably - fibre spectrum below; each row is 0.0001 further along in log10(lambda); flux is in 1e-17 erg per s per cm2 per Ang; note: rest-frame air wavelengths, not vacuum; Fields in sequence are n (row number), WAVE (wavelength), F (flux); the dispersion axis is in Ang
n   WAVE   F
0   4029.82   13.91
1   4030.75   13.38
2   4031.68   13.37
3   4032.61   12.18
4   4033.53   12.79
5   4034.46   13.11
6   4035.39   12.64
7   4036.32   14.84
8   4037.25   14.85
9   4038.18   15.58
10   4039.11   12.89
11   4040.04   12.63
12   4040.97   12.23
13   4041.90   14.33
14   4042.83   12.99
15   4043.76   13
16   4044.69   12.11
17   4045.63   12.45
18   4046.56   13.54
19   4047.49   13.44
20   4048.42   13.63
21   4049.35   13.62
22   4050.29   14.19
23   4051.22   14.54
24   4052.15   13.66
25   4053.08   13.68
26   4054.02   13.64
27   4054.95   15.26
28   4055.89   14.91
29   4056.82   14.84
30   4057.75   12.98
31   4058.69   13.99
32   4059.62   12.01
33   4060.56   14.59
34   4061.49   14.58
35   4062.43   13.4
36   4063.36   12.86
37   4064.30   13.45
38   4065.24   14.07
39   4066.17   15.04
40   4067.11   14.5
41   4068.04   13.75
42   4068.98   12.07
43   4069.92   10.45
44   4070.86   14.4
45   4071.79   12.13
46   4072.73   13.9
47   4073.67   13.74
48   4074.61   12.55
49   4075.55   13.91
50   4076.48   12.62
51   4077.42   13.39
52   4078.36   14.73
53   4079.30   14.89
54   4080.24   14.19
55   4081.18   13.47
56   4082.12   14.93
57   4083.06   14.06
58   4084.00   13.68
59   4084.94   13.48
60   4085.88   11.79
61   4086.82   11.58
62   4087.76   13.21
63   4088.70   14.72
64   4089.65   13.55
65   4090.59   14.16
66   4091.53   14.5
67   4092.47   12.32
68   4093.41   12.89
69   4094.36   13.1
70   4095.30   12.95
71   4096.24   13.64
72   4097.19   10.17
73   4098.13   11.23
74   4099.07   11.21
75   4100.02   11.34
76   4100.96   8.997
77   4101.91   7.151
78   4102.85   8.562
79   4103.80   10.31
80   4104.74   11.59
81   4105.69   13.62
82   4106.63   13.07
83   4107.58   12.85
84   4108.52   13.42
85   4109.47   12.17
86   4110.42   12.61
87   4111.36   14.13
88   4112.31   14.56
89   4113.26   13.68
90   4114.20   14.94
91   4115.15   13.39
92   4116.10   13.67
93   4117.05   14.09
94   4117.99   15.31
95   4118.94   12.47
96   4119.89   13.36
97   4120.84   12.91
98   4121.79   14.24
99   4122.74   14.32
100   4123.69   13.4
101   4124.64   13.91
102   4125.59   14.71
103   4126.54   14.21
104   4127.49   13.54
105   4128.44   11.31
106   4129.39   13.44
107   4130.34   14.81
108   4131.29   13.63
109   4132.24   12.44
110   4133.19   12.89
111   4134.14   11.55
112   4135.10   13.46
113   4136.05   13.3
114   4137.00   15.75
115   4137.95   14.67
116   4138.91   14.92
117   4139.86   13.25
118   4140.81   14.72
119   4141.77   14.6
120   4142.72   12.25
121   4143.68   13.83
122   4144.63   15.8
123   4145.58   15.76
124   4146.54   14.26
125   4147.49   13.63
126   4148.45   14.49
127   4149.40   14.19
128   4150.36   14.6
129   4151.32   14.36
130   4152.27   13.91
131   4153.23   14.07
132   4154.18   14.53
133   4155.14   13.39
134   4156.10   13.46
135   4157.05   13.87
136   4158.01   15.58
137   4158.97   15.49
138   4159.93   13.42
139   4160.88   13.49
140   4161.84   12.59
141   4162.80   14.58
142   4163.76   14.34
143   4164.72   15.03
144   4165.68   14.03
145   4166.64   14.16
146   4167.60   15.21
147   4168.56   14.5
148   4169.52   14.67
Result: 3.1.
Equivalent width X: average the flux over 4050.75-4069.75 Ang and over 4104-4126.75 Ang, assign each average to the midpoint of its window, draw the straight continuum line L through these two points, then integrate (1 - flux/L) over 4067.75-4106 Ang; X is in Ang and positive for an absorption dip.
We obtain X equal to 3.0 Ang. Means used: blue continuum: 13.8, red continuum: 13.6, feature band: 12.6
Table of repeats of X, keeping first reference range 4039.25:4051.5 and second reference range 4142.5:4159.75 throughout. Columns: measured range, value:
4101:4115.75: 1.7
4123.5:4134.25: 0.5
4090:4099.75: 0.8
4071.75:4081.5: -0.1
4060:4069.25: -0.3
